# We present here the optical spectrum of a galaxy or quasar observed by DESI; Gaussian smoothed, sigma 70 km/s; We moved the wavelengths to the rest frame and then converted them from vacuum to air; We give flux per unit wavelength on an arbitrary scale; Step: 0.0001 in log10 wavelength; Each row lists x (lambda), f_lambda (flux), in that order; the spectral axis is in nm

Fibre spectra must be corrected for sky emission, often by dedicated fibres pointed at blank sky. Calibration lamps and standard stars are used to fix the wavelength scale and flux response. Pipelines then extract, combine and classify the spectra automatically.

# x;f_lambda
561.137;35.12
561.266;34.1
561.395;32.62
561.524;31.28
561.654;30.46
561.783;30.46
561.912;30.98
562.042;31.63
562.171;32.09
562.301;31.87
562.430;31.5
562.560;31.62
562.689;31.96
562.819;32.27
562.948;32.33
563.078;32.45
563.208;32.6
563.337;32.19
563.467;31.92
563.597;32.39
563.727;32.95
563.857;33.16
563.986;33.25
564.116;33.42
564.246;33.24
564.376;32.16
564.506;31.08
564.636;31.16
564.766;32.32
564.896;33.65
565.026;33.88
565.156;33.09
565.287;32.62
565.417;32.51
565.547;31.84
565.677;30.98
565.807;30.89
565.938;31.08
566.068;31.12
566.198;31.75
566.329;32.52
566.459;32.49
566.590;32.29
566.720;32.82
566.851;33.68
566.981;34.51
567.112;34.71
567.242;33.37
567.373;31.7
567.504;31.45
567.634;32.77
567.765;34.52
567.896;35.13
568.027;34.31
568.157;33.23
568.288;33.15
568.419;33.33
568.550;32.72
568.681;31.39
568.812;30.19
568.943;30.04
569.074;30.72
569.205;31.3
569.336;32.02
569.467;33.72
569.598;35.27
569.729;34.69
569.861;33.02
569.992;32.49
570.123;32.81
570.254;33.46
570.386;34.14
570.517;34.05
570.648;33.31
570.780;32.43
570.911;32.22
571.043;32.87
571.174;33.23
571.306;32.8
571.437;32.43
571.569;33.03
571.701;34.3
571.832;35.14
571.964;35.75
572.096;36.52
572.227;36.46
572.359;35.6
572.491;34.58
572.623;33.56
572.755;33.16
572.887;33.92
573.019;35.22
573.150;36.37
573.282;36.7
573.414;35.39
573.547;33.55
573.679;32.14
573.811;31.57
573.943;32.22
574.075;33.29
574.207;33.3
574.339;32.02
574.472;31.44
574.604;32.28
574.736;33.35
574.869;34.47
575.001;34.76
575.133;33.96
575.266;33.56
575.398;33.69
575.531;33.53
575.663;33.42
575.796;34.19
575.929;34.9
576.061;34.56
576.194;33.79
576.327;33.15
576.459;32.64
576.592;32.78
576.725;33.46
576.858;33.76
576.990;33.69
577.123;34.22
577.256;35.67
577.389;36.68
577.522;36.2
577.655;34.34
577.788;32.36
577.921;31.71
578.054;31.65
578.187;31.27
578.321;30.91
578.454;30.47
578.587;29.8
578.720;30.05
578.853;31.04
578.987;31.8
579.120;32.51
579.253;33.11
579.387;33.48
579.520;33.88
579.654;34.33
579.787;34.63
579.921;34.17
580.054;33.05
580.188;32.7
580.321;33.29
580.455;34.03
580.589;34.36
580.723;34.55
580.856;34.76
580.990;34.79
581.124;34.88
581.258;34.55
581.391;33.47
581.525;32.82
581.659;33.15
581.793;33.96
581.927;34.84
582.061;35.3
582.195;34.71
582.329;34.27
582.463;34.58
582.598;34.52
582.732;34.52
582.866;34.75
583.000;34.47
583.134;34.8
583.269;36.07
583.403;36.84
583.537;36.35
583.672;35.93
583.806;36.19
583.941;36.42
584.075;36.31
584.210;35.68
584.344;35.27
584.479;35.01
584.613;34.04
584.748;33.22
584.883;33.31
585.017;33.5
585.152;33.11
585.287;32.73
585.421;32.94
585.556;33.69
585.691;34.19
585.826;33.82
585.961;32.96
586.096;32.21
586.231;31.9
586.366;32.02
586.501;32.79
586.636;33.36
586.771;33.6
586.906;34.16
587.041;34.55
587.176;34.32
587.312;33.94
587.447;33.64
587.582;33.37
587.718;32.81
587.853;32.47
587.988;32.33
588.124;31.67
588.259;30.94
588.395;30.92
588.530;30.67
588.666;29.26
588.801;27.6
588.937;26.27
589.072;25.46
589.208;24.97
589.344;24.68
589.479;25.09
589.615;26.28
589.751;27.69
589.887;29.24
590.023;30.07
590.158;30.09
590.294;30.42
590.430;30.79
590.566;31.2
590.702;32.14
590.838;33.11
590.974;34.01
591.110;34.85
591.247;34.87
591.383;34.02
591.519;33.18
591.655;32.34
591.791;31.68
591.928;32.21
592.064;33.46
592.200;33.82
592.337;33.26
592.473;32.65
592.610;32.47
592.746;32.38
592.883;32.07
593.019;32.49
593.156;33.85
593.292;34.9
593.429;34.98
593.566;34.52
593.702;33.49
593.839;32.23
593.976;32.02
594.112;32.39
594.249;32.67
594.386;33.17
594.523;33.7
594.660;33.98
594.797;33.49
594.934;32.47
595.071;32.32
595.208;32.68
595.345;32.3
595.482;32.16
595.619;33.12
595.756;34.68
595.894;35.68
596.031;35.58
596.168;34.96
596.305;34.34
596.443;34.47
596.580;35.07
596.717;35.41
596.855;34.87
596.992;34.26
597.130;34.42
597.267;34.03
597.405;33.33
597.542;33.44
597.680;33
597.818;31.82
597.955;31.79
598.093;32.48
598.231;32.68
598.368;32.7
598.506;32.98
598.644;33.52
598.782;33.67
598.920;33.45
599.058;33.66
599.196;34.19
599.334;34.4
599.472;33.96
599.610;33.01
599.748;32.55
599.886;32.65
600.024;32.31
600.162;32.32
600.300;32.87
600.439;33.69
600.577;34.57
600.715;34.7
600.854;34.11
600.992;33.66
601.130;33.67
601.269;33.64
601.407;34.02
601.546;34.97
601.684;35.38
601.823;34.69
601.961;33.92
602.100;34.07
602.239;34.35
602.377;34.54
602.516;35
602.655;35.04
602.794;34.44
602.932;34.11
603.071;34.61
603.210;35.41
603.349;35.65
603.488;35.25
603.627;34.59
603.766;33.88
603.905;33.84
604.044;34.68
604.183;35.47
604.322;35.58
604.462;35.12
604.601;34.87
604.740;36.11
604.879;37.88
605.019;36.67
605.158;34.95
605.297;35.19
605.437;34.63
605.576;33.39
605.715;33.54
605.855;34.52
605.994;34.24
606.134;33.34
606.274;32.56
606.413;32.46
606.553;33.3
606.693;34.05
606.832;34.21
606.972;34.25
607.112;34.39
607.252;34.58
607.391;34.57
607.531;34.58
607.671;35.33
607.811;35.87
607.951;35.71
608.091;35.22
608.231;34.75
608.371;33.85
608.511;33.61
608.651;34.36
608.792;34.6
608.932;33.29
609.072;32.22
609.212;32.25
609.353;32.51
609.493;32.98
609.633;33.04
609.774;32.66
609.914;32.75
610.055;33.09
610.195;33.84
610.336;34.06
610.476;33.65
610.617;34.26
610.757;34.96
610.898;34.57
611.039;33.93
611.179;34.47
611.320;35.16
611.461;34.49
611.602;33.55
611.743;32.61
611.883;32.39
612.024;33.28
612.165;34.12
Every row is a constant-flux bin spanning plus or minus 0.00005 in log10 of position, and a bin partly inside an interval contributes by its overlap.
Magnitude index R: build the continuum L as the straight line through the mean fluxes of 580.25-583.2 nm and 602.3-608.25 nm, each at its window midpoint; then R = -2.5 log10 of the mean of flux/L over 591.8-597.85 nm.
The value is 0.03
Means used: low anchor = 34.3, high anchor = 34.7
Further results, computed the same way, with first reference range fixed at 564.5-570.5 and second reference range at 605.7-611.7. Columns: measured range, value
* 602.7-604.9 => -0.04 mag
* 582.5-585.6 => -0.05 mag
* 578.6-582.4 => -0.02 mag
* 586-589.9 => 0.09 mag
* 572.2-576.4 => -0.03 mag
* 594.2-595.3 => 0.02 mag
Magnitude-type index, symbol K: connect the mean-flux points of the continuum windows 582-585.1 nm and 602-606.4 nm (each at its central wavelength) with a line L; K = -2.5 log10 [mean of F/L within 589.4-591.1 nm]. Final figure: 0.16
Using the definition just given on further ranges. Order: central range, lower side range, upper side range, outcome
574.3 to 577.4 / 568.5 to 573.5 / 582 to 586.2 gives 0.008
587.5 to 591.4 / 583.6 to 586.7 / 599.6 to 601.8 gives 0.124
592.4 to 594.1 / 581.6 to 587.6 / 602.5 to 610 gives 0.037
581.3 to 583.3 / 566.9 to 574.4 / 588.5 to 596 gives -0.060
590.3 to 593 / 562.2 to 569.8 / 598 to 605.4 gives 0.032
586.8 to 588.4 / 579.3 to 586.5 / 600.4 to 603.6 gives 0.042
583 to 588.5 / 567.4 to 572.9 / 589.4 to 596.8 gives -0.029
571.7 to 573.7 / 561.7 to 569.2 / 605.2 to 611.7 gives -0.075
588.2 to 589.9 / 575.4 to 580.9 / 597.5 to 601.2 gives 0.205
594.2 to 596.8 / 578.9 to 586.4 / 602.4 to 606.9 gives 0.020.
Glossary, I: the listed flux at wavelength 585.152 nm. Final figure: 33.11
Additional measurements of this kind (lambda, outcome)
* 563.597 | 32.39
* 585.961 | 32.96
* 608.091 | 35.22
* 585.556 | 33.69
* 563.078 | 32.45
